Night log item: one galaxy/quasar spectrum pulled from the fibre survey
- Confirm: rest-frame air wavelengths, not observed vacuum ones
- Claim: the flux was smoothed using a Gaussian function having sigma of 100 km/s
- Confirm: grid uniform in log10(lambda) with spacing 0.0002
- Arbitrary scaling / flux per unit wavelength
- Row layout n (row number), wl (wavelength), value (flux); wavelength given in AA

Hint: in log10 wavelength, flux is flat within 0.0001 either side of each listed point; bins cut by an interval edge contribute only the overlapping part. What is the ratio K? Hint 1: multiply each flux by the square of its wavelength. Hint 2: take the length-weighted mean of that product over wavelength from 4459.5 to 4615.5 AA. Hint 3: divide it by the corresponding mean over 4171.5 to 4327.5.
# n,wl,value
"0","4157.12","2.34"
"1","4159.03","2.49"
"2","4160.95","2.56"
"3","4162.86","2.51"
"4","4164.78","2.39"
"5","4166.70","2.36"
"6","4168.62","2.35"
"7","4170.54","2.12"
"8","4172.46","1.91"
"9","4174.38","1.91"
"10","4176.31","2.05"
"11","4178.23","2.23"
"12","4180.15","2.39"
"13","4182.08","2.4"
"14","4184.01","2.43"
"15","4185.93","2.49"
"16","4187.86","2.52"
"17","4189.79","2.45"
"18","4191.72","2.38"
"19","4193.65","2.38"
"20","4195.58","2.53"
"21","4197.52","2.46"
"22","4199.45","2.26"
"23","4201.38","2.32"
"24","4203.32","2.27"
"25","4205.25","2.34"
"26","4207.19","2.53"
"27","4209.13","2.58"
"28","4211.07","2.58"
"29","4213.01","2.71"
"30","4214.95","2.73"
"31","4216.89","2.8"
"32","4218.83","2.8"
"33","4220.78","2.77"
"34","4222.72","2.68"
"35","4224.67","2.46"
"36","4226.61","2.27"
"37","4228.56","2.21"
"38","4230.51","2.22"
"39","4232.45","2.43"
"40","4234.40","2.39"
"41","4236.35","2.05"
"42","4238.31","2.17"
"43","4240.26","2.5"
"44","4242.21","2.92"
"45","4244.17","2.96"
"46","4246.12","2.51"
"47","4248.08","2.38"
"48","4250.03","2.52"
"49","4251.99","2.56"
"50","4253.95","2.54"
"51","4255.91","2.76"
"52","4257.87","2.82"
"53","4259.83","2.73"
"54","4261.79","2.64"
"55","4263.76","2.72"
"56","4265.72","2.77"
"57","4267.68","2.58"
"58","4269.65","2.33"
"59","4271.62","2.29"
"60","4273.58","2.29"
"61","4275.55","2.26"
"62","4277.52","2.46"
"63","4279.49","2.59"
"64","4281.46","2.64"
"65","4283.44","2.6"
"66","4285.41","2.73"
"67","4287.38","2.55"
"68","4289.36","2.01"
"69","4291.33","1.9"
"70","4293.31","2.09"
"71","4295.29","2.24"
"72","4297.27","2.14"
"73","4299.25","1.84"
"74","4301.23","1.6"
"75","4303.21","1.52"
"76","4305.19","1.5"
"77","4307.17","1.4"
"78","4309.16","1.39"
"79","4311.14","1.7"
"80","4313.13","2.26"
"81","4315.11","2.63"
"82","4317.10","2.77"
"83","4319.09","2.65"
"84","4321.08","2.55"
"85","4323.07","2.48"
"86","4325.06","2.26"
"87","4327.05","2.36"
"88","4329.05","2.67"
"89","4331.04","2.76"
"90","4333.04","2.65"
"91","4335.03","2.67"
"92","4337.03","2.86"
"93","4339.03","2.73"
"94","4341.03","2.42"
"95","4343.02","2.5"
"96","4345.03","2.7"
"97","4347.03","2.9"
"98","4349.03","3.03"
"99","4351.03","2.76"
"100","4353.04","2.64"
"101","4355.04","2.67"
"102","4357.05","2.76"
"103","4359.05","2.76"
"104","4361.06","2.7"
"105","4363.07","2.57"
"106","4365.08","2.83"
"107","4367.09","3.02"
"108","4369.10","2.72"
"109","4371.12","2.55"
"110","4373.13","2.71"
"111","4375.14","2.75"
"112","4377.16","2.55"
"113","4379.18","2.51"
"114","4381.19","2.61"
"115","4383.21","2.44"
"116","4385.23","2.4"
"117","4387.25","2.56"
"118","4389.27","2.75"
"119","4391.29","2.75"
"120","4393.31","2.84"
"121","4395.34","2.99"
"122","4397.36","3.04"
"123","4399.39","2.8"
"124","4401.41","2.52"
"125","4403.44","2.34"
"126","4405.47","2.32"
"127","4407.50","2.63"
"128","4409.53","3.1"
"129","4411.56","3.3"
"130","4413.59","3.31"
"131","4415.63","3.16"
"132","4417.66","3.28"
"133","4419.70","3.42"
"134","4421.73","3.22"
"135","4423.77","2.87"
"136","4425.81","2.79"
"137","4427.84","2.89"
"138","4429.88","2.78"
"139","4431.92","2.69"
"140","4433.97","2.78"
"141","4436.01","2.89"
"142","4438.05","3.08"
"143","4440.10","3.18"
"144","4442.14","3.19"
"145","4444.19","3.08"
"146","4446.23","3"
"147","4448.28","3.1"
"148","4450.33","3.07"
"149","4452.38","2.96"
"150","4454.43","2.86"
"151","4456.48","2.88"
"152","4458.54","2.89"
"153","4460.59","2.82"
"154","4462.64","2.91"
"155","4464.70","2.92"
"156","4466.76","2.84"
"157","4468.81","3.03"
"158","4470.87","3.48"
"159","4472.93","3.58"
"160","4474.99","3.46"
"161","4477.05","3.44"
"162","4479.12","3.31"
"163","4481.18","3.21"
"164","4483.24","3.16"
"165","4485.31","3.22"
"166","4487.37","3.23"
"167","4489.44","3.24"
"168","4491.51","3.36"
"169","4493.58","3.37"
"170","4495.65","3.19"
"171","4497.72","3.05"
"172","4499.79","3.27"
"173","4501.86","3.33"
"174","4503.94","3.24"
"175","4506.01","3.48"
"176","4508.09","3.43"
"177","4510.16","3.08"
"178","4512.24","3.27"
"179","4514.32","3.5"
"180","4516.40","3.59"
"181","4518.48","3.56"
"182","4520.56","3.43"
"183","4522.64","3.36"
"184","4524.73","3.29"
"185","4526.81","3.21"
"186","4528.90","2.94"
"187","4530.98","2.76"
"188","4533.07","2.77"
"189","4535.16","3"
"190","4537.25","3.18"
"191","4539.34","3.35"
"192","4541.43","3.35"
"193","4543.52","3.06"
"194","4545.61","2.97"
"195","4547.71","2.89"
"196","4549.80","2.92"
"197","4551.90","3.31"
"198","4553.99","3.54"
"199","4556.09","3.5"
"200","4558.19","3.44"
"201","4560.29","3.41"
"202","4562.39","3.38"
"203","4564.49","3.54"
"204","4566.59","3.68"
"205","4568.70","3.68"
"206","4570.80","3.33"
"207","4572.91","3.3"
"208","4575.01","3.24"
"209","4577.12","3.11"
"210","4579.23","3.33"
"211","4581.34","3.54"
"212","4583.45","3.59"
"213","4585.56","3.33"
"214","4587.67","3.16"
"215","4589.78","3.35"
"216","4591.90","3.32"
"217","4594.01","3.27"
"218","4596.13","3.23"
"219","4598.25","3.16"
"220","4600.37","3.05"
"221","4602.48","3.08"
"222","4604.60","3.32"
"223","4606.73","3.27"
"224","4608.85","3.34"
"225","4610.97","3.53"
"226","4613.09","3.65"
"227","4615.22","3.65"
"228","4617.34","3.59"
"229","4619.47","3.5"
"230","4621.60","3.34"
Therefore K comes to 1.57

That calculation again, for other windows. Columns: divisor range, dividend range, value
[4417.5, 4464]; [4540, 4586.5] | 1.18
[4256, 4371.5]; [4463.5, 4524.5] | 1.46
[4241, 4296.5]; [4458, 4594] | 1.46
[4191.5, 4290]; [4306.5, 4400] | 1.09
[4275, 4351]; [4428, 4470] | 1.33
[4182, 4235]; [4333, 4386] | 1.16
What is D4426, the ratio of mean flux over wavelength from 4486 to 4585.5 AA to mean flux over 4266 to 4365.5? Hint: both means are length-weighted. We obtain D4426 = 1.37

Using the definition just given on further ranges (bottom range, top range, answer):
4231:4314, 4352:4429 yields 1.21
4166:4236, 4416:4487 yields 1.28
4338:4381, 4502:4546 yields 1.20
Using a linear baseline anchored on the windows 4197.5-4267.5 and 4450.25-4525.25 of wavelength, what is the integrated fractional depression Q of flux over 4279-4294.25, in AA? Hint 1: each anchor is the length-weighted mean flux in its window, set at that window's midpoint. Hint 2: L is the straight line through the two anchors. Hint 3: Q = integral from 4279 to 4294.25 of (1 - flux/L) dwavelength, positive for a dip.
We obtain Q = 1.71 AA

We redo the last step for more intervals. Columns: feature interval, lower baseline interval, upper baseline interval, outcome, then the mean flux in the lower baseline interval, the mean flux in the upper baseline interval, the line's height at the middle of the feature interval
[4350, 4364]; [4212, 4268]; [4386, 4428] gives 0.5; 2.57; 2.9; 2.8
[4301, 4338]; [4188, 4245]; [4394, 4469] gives 6.1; 2.49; 2.94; 2.71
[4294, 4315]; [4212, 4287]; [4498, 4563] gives 6.9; 2.55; 3.25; 2.68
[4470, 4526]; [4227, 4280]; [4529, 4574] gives -4.0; 2.5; 3.25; 3.12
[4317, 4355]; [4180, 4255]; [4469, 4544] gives 2.2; 2.49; 3.27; 2.81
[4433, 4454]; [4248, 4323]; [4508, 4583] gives -0.9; 2.31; 3.29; 2.9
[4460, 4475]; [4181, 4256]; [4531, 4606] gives -0.4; 2.49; 3.27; 3.04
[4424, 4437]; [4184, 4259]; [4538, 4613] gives 0.8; 2.51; 3.31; 2.98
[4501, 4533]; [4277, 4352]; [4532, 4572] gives -1.4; 2.36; 3.28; 3.14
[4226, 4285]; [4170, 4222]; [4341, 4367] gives 0.8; 2.42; 2.73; 2.54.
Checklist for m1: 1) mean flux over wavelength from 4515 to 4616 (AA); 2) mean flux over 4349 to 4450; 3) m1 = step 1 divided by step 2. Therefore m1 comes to 1.16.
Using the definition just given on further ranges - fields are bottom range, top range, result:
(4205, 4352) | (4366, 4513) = 1.23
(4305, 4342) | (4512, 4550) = 1.34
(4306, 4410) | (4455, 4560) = 1.24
